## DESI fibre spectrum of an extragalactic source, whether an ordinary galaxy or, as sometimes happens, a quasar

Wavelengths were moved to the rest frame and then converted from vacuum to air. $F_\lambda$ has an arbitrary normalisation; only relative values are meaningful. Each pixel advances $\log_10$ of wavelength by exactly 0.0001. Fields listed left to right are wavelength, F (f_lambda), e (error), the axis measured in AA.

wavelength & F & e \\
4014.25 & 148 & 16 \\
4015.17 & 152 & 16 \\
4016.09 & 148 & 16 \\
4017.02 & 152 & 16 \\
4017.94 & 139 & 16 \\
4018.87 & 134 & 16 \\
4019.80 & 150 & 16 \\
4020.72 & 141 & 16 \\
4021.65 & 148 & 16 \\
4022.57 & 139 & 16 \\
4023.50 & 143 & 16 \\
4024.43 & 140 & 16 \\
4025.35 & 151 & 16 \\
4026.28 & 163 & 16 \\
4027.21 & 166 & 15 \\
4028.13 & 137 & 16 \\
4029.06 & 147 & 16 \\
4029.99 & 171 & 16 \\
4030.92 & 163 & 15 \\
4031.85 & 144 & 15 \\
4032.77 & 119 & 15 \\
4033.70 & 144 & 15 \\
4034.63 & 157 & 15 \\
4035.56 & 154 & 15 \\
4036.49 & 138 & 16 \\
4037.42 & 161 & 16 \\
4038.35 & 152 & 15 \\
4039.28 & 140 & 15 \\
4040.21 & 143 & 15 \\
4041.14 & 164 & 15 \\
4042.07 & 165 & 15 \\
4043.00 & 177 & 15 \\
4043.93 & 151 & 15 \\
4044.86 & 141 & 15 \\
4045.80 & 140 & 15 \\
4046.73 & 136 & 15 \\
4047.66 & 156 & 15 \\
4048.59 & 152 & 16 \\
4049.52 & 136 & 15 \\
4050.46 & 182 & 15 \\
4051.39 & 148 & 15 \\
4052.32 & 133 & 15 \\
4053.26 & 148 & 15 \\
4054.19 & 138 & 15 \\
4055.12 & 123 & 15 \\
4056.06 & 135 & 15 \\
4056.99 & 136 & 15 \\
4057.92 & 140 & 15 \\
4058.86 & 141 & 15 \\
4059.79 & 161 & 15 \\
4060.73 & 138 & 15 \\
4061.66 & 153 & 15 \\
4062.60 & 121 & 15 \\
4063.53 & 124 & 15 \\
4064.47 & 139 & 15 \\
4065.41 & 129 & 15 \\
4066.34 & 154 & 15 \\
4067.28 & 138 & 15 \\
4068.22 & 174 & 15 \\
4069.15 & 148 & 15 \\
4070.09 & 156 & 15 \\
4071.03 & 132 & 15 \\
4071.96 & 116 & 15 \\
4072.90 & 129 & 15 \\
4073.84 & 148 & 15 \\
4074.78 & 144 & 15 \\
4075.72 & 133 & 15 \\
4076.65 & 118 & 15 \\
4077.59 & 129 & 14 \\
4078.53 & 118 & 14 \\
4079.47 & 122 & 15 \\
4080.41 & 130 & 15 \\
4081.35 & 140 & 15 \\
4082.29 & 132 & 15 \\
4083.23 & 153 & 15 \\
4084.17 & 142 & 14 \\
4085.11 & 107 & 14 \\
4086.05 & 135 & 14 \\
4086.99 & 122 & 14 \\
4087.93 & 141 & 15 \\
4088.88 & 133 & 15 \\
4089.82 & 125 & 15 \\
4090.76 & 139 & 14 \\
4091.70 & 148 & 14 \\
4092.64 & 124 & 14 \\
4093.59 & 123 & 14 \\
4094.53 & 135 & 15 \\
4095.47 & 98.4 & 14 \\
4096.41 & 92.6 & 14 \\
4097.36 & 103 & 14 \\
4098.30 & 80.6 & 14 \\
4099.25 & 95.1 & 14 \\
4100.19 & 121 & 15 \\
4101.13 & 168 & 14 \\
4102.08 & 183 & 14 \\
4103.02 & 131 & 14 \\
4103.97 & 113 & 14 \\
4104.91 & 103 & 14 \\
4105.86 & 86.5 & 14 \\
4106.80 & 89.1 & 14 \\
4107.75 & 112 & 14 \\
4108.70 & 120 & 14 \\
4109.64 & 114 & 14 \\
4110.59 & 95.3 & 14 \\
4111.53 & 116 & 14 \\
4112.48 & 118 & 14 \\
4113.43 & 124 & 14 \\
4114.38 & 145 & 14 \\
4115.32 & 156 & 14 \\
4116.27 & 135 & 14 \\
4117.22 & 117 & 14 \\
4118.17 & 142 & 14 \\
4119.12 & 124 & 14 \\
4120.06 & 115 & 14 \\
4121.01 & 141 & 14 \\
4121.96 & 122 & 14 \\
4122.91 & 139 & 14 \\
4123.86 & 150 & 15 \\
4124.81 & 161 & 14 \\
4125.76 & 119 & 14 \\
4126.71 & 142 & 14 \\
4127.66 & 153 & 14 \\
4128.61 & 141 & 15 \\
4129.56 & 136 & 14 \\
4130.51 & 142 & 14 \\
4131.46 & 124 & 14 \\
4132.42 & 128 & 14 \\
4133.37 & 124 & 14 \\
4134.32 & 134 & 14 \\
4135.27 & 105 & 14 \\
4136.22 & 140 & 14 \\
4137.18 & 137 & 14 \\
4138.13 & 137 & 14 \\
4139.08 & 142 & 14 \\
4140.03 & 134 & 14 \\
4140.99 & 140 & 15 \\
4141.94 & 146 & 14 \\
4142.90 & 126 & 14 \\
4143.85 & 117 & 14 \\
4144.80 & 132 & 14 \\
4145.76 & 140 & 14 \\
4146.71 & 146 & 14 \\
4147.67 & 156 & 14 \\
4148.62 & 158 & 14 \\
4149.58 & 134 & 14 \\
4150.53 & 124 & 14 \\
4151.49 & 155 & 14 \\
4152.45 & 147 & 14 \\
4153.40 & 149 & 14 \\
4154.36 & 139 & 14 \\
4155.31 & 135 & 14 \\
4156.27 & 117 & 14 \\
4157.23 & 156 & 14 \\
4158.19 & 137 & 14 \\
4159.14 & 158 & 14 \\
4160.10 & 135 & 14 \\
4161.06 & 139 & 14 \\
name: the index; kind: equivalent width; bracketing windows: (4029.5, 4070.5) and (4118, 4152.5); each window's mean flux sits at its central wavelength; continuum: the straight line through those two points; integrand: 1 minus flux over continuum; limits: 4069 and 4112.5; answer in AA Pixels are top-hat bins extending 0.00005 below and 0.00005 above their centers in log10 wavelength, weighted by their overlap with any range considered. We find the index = 5.3 AA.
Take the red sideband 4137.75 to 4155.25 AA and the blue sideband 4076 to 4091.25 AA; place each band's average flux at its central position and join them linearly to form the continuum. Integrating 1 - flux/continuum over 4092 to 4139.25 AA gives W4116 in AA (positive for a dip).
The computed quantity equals 3.3 AA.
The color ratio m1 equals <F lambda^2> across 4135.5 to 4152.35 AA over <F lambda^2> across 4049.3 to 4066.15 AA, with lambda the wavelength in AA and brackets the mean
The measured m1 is 1.03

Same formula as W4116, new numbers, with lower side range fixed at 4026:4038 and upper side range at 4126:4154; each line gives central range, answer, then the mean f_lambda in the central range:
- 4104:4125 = 2.6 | 123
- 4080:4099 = 2.5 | 125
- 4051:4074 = 1.1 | 140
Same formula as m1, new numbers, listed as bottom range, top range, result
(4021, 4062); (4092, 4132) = 0.88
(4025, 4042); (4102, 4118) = 0.82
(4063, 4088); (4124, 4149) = 1.04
